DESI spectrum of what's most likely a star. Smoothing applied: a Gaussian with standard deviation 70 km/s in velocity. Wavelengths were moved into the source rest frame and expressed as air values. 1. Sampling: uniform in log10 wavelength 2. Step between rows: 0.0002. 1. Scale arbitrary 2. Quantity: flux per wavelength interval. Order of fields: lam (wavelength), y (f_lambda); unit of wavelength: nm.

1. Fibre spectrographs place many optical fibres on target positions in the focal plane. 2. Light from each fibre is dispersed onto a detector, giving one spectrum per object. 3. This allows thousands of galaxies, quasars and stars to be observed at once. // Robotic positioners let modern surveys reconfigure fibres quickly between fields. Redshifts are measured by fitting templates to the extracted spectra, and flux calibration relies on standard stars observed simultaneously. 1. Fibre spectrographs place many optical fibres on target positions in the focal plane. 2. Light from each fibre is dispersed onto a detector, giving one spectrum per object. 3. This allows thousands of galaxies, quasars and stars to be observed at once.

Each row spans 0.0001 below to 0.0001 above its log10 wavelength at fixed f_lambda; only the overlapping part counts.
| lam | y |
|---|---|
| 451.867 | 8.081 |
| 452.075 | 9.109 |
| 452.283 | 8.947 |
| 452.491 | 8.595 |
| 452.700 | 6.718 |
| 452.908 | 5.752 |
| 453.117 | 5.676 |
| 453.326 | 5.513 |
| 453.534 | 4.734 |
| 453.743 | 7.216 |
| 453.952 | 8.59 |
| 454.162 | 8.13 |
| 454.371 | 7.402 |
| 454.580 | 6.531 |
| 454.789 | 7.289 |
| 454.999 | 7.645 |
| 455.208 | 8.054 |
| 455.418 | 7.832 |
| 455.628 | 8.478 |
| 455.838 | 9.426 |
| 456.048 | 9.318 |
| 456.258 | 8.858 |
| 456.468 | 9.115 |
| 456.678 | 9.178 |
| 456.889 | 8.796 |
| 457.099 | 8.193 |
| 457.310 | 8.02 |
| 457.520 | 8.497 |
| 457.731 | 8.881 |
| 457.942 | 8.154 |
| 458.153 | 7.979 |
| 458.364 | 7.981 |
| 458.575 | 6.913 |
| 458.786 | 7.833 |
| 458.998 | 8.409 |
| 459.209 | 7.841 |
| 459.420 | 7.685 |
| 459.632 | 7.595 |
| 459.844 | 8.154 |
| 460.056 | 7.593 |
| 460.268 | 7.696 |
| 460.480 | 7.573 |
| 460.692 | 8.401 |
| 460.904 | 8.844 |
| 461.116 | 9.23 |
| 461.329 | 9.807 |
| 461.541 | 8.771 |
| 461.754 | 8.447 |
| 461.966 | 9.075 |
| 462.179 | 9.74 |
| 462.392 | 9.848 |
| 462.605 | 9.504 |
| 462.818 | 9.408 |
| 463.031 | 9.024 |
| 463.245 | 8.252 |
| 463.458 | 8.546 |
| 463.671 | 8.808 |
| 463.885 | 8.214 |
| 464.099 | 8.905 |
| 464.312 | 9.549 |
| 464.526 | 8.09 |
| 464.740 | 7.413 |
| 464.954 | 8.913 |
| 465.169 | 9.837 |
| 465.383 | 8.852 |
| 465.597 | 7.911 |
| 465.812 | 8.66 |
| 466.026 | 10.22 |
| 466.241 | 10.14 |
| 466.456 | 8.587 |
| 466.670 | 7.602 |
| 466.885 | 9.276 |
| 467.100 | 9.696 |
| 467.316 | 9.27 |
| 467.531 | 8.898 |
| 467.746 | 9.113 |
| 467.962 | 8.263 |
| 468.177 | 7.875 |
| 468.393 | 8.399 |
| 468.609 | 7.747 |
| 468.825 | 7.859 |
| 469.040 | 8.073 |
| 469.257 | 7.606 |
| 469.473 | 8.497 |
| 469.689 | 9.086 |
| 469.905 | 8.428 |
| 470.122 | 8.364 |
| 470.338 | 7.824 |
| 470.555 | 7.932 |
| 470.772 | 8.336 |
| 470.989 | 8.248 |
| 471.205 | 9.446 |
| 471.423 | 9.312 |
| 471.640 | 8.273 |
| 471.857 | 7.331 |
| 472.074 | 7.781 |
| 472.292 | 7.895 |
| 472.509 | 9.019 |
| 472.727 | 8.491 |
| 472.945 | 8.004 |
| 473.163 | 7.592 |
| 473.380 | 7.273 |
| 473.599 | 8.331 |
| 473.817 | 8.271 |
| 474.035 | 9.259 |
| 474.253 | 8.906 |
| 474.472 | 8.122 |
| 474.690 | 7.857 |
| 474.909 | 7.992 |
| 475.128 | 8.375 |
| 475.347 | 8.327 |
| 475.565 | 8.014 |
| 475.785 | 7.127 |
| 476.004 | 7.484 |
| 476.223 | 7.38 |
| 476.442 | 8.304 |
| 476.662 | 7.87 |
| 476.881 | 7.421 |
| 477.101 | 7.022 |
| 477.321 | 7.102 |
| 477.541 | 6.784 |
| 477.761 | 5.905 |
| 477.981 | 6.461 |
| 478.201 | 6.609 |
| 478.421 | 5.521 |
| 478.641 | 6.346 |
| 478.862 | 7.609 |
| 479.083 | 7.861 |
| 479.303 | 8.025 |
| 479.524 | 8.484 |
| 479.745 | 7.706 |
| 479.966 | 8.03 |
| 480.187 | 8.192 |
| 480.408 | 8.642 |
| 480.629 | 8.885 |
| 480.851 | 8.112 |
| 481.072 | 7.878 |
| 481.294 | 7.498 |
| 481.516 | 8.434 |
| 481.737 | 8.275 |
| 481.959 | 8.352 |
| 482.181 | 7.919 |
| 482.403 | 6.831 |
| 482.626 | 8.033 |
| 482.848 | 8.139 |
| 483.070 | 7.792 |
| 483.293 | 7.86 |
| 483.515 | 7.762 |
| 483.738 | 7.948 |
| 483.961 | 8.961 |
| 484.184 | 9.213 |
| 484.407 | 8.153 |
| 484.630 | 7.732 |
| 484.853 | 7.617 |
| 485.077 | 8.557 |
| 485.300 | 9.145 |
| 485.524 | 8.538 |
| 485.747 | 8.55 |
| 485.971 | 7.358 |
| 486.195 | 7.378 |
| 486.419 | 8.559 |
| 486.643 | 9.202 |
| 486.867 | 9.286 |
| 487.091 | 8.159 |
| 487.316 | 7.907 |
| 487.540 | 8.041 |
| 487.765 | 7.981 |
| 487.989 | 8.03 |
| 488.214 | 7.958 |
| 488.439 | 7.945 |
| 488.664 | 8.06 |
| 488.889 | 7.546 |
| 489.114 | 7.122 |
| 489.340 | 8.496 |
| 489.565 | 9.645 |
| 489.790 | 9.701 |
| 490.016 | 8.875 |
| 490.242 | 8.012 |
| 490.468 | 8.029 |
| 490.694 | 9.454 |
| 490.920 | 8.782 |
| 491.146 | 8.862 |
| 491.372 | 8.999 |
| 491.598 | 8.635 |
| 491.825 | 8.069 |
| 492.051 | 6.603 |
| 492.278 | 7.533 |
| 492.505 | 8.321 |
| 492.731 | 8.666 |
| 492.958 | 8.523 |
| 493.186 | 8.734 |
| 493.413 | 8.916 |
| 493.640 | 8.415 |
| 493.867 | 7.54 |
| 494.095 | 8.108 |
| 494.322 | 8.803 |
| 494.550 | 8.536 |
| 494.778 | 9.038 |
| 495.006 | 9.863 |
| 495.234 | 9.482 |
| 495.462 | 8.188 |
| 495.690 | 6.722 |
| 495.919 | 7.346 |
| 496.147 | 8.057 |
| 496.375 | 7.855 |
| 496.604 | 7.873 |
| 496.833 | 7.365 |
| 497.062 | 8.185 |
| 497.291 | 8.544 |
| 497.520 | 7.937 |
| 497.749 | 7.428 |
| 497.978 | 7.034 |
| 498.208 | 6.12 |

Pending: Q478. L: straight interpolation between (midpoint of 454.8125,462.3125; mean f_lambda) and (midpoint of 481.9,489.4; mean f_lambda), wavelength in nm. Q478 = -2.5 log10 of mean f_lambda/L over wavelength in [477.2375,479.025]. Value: 0.24 mag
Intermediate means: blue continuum 8.39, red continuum 8.12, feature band 6.57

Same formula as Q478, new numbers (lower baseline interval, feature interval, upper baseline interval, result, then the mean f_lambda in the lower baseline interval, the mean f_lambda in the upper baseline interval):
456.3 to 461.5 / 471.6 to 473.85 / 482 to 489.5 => 0.03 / 8.28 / 8.13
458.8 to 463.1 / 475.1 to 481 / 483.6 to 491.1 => 0.12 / 8.61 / 8.36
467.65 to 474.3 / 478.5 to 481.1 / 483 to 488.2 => 0.04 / 8.28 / 8.25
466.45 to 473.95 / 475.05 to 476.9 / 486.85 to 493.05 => 0.07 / 8.34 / 8.32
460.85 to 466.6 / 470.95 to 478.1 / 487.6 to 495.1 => 0.11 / 8.98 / 8.41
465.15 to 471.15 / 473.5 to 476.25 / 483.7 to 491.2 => 0.05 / 8.58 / 8.38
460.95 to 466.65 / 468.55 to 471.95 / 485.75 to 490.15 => 0.06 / 8.97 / 8.28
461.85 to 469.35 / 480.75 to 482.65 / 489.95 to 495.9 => 0.09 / 8.78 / 8.43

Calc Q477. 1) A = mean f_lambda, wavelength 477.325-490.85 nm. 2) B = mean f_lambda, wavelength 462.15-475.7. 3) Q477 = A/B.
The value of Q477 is 0.94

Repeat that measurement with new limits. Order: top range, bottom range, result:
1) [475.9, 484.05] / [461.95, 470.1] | 0.87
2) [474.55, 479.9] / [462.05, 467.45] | 0.83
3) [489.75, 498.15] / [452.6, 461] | 1.06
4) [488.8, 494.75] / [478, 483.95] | 1.08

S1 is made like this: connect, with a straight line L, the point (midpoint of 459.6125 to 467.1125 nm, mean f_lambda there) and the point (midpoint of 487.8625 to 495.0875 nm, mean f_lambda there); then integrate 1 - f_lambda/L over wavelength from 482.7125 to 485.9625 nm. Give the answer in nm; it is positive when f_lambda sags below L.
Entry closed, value 0.10 nm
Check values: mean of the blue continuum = 8.79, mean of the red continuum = 8.43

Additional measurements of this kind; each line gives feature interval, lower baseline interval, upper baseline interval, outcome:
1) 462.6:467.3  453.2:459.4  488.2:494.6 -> -0.48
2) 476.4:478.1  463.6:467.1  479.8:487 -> 0.28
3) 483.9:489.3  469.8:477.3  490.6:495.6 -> 0.12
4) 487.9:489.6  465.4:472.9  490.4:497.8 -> 0.06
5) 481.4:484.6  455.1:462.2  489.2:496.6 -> 0.12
